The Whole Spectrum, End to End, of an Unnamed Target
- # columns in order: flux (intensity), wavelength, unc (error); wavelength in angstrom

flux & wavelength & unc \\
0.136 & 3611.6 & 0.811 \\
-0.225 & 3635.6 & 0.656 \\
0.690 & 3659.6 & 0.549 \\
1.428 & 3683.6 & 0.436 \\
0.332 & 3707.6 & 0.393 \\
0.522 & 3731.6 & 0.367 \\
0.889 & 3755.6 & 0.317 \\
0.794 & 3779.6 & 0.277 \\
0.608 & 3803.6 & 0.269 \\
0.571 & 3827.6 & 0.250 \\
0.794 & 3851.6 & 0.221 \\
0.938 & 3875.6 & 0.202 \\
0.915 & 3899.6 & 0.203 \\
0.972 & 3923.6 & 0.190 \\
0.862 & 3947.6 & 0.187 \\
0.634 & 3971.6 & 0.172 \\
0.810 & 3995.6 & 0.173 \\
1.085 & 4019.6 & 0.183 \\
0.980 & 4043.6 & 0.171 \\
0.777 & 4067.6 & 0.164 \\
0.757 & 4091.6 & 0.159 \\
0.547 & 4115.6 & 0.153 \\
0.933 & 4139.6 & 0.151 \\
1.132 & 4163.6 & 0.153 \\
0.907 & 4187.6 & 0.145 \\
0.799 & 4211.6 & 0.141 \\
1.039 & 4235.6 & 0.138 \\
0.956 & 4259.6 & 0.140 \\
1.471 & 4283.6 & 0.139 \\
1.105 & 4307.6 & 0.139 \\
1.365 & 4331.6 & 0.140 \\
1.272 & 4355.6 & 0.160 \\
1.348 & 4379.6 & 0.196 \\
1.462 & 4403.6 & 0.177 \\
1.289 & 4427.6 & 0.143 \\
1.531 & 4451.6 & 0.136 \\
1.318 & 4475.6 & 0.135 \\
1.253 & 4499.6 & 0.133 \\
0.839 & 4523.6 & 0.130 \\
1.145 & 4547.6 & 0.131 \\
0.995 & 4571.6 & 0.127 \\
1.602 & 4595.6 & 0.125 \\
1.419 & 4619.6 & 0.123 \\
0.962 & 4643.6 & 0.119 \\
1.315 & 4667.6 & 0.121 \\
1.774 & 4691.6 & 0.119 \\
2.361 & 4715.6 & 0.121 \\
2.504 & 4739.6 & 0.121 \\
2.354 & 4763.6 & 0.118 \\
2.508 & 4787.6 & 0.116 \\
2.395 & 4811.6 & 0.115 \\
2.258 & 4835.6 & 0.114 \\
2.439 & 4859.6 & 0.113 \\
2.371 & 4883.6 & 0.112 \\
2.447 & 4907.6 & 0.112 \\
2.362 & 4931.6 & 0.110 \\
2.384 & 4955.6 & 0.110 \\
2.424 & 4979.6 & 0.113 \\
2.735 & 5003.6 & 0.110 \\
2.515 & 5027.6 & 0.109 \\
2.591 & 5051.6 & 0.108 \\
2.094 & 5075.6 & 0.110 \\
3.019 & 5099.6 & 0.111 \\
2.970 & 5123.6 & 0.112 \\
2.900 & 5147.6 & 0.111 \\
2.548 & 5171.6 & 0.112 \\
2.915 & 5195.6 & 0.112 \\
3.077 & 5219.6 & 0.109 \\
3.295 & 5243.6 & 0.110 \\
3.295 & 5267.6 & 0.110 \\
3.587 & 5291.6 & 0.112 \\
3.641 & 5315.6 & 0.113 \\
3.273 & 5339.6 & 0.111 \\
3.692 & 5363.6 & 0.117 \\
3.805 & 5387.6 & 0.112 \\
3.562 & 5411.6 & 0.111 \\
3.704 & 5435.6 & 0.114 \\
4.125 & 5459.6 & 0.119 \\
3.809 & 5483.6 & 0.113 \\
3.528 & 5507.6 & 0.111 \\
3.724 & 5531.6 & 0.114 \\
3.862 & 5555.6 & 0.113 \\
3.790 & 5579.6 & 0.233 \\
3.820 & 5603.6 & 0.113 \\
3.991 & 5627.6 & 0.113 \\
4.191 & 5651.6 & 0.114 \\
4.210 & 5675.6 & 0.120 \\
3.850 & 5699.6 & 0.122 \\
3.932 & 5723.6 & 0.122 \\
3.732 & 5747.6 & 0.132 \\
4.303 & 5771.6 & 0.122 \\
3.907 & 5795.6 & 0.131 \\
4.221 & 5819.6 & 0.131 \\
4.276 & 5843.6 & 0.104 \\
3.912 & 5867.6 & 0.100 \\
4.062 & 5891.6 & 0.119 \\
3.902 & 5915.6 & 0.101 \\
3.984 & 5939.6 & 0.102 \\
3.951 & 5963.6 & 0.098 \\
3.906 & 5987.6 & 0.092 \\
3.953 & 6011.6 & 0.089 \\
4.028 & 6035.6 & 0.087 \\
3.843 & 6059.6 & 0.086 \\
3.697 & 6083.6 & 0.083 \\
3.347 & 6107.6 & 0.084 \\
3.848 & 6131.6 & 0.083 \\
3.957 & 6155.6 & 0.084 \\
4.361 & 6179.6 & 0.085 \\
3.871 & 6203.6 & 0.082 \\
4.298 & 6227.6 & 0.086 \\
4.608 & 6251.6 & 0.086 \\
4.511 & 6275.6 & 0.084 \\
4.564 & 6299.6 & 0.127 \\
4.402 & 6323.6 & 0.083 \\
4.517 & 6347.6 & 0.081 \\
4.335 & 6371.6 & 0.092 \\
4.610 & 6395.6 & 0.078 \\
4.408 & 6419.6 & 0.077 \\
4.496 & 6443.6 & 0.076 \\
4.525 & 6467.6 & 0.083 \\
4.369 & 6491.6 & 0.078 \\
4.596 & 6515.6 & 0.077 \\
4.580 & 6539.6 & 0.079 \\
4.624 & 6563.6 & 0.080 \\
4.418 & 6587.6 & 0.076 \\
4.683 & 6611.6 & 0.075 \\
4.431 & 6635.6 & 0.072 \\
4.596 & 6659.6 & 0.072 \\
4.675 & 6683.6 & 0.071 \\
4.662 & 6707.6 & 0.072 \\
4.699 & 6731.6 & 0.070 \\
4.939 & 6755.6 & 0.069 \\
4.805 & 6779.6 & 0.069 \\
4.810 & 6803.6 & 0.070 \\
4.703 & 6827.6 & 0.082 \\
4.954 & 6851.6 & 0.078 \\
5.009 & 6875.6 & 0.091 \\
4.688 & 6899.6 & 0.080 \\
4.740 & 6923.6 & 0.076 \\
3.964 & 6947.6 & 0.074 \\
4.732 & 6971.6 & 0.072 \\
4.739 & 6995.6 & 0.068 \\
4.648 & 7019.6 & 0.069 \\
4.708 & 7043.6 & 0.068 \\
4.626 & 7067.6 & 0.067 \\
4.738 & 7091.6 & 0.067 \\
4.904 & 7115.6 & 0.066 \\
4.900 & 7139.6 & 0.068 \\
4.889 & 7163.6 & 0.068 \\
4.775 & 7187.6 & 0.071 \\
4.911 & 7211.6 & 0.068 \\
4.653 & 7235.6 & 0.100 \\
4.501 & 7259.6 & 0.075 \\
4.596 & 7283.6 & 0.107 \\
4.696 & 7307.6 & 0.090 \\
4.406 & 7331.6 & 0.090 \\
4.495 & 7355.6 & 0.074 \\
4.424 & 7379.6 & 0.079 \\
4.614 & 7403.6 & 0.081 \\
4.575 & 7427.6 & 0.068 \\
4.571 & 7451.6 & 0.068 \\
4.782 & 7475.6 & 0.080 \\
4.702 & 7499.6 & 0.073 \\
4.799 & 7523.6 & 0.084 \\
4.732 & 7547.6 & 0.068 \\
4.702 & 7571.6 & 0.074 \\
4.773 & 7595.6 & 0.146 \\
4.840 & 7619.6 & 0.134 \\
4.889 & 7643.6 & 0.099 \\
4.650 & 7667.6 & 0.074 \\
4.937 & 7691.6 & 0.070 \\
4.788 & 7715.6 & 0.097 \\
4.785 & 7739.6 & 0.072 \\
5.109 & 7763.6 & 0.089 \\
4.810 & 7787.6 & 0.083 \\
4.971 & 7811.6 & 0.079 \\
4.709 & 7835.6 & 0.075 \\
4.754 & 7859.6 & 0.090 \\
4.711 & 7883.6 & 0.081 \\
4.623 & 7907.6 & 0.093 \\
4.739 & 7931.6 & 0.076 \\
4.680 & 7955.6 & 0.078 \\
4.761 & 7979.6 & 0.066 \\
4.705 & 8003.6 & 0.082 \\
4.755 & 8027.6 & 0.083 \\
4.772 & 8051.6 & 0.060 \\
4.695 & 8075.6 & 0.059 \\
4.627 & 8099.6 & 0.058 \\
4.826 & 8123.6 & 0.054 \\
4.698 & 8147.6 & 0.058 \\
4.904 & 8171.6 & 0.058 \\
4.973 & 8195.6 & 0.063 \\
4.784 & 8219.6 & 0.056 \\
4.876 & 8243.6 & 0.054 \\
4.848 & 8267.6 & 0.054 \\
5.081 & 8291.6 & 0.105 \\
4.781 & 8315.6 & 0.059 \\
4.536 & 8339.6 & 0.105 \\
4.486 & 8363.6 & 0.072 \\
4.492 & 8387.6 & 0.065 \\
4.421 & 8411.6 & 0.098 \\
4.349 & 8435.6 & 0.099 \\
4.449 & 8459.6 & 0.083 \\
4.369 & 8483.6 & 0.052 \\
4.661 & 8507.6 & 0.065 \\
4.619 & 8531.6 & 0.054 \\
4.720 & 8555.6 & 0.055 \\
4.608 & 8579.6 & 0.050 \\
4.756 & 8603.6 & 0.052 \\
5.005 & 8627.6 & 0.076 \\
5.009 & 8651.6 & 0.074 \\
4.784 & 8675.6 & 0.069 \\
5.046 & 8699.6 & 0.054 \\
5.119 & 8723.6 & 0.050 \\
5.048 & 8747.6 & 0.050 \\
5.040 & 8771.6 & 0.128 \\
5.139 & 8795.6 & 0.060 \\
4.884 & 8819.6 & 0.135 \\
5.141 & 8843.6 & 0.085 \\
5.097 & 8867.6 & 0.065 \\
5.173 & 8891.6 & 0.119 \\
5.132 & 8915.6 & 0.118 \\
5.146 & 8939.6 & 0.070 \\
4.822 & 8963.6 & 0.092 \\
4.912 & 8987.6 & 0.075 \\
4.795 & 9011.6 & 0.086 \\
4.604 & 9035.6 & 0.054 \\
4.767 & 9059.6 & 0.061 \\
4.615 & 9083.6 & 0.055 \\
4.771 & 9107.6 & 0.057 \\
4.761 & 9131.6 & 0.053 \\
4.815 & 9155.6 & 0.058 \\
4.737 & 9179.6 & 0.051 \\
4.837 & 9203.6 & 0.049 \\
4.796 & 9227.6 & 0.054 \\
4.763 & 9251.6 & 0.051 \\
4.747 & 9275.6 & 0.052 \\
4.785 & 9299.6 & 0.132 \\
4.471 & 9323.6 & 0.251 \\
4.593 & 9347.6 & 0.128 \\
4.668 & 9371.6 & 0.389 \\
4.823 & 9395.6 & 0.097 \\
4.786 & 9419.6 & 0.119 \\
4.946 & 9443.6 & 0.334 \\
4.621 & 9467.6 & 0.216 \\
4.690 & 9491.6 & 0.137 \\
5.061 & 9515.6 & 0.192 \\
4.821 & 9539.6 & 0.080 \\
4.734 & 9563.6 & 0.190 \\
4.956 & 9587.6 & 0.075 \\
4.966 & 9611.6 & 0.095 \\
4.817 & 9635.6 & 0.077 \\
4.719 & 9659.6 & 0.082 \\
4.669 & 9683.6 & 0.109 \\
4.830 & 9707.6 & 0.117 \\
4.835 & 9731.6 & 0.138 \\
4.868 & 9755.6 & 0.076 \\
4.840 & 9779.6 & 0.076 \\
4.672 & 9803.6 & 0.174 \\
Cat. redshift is 0.178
